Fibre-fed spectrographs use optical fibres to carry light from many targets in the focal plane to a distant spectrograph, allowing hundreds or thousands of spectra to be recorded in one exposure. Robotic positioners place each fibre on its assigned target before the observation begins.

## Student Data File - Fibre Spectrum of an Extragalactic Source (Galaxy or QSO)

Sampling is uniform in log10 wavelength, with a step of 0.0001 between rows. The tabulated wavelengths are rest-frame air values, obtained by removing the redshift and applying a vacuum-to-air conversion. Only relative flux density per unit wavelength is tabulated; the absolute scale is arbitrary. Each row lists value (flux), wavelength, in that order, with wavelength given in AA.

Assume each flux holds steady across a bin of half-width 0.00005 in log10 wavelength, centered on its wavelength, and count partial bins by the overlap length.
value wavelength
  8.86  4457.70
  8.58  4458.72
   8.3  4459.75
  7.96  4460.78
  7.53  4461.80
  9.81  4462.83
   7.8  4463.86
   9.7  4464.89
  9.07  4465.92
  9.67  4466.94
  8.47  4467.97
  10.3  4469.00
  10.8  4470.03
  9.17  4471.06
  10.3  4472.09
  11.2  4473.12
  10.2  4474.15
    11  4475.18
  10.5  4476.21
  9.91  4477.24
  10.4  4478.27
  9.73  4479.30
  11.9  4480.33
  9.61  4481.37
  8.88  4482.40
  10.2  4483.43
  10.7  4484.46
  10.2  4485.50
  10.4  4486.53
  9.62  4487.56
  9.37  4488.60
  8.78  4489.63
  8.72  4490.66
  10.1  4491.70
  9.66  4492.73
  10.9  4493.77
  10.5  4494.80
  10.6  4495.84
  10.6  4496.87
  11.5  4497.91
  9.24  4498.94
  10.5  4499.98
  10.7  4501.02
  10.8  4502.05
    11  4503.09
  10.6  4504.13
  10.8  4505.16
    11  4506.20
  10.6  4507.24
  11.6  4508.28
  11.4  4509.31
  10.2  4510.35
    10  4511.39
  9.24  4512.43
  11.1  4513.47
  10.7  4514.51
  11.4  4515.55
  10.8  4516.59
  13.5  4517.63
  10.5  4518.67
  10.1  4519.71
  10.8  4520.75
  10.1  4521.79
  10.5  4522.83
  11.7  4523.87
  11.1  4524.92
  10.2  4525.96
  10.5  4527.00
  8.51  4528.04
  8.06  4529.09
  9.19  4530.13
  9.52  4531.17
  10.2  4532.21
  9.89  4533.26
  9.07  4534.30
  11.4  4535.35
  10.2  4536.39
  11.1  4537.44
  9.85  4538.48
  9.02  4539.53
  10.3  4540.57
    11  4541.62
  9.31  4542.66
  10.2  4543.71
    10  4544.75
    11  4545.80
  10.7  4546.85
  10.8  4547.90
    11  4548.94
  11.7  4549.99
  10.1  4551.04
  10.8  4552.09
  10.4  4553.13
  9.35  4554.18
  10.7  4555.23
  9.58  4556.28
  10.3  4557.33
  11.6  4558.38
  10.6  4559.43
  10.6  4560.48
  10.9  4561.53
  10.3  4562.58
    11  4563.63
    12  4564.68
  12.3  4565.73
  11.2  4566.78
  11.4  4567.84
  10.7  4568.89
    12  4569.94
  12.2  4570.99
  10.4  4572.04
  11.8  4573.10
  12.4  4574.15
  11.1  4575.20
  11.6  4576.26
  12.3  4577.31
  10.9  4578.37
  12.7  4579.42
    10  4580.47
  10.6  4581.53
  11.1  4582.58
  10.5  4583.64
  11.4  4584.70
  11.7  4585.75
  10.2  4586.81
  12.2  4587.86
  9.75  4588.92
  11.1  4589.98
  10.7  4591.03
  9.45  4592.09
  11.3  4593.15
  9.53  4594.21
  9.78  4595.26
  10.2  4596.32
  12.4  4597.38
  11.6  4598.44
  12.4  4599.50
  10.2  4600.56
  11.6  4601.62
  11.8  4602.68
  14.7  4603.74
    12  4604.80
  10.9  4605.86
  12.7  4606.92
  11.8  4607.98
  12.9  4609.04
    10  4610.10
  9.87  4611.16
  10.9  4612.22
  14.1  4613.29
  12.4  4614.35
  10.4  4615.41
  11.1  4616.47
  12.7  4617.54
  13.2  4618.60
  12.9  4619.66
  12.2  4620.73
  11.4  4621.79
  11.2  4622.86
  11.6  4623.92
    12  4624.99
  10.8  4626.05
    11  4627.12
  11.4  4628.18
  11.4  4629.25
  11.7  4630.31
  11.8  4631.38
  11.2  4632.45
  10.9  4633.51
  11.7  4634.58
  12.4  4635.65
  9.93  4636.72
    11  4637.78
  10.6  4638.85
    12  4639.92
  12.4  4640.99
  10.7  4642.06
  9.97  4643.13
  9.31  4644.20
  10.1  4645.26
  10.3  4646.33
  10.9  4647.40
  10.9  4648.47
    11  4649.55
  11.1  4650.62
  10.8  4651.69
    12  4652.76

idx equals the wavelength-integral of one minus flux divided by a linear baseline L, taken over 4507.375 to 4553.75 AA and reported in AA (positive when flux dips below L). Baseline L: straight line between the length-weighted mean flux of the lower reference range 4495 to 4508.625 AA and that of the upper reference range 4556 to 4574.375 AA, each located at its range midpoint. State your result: 2.1 AA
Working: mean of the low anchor 10.7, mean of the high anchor 11.2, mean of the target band 10.4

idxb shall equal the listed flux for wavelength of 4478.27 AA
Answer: 10.4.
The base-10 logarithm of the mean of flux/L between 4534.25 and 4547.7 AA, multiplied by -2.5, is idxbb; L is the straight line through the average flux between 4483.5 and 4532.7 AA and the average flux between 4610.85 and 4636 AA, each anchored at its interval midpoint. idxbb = 0.047 mag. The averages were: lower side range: 10.4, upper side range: 11.7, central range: 10.3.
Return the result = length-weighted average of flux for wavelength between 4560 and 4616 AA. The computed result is 11.3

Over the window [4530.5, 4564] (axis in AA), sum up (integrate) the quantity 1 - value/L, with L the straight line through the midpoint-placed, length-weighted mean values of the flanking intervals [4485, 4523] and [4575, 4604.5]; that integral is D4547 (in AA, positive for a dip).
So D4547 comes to 1.41 AA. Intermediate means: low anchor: 10.5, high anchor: 11.2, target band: 10.4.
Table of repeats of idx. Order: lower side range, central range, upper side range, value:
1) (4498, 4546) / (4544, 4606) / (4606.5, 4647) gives -0.9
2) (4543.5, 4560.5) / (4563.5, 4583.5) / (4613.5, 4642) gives -1.1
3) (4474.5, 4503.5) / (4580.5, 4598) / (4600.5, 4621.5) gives 1.4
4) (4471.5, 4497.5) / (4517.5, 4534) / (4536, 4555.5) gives 0.2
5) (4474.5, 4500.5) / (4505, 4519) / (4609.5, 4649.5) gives -0.8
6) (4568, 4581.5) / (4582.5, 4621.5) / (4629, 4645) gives -0.5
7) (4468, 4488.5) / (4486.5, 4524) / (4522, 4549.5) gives -1.2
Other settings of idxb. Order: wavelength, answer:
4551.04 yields 10.1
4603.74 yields 14.7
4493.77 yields 10.9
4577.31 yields 12.3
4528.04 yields 8.51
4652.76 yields 12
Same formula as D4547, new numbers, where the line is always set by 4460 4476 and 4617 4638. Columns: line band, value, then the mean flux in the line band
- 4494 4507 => -0.91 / 10.7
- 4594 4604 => -0.12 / 11.4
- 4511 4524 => -0.77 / 10.8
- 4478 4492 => -0.19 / 9.89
